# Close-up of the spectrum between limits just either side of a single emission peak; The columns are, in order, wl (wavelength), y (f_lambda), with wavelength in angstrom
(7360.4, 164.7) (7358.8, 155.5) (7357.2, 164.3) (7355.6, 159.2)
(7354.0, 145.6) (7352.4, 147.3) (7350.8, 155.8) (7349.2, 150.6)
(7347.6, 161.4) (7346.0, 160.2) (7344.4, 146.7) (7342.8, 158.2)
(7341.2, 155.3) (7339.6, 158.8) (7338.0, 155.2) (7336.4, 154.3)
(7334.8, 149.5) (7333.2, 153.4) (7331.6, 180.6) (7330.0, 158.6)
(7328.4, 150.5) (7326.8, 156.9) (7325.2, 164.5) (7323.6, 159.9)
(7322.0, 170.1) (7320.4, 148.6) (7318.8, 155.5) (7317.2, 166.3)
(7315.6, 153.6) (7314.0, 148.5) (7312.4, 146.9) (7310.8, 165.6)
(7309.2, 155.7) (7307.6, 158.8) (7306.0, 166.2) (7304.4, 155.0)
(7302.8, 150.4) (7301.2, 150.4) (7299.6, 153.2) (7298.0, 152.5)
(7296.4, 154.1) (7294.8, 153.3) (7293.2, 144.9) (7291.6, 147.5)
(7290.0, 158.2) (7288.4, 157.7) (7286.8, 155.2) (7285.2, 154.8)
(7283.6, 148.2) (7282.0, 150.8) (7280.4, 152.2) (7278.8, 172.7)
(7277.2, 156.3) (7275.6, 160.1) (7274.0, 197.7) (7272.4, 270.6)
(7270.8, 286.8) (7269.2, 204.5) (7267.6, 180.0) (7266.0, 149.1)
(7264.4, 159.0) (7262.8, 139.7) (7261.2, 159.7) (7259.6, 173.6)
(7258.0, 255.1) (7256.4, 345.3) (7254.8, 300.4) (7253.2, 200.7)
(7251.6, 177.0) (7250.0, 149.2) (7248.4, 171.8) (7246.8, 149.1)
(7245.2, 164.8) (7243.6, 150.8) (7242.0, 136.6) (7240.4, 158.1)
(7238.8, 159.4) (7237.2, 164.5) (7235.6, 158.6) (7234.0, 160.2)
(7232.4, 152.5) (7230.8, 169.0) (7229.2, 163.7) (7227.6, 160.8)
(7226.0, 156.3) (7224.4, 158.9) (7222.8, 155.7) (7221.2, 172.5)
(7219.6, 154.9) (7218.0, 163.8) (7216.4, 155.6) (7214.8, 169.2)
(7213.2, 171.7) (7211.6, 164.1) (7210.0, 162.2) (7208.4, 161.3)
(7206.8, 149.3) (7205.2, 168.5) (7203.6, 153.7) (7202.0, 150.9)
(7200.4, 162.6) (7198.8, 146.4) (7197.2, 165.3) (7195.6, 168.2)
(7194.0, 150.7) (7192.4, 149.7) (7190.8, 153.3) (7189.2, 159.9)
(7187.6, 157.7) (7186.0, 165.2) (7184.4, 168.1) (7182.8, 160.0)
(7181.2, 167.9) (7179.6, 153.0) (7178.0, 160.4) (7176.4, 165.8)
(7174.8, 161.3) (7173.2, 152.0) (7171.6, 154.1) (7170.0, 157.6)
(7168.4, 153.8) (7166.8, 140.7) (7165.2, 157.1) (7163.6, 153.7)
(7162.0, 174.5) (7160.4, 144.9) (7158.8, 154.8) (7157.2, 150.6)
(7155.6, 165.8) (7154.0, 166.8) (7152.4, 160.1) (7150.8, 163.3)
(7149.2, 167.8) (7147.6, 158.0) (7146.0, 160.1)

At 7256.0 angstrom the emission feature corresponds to [S II]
